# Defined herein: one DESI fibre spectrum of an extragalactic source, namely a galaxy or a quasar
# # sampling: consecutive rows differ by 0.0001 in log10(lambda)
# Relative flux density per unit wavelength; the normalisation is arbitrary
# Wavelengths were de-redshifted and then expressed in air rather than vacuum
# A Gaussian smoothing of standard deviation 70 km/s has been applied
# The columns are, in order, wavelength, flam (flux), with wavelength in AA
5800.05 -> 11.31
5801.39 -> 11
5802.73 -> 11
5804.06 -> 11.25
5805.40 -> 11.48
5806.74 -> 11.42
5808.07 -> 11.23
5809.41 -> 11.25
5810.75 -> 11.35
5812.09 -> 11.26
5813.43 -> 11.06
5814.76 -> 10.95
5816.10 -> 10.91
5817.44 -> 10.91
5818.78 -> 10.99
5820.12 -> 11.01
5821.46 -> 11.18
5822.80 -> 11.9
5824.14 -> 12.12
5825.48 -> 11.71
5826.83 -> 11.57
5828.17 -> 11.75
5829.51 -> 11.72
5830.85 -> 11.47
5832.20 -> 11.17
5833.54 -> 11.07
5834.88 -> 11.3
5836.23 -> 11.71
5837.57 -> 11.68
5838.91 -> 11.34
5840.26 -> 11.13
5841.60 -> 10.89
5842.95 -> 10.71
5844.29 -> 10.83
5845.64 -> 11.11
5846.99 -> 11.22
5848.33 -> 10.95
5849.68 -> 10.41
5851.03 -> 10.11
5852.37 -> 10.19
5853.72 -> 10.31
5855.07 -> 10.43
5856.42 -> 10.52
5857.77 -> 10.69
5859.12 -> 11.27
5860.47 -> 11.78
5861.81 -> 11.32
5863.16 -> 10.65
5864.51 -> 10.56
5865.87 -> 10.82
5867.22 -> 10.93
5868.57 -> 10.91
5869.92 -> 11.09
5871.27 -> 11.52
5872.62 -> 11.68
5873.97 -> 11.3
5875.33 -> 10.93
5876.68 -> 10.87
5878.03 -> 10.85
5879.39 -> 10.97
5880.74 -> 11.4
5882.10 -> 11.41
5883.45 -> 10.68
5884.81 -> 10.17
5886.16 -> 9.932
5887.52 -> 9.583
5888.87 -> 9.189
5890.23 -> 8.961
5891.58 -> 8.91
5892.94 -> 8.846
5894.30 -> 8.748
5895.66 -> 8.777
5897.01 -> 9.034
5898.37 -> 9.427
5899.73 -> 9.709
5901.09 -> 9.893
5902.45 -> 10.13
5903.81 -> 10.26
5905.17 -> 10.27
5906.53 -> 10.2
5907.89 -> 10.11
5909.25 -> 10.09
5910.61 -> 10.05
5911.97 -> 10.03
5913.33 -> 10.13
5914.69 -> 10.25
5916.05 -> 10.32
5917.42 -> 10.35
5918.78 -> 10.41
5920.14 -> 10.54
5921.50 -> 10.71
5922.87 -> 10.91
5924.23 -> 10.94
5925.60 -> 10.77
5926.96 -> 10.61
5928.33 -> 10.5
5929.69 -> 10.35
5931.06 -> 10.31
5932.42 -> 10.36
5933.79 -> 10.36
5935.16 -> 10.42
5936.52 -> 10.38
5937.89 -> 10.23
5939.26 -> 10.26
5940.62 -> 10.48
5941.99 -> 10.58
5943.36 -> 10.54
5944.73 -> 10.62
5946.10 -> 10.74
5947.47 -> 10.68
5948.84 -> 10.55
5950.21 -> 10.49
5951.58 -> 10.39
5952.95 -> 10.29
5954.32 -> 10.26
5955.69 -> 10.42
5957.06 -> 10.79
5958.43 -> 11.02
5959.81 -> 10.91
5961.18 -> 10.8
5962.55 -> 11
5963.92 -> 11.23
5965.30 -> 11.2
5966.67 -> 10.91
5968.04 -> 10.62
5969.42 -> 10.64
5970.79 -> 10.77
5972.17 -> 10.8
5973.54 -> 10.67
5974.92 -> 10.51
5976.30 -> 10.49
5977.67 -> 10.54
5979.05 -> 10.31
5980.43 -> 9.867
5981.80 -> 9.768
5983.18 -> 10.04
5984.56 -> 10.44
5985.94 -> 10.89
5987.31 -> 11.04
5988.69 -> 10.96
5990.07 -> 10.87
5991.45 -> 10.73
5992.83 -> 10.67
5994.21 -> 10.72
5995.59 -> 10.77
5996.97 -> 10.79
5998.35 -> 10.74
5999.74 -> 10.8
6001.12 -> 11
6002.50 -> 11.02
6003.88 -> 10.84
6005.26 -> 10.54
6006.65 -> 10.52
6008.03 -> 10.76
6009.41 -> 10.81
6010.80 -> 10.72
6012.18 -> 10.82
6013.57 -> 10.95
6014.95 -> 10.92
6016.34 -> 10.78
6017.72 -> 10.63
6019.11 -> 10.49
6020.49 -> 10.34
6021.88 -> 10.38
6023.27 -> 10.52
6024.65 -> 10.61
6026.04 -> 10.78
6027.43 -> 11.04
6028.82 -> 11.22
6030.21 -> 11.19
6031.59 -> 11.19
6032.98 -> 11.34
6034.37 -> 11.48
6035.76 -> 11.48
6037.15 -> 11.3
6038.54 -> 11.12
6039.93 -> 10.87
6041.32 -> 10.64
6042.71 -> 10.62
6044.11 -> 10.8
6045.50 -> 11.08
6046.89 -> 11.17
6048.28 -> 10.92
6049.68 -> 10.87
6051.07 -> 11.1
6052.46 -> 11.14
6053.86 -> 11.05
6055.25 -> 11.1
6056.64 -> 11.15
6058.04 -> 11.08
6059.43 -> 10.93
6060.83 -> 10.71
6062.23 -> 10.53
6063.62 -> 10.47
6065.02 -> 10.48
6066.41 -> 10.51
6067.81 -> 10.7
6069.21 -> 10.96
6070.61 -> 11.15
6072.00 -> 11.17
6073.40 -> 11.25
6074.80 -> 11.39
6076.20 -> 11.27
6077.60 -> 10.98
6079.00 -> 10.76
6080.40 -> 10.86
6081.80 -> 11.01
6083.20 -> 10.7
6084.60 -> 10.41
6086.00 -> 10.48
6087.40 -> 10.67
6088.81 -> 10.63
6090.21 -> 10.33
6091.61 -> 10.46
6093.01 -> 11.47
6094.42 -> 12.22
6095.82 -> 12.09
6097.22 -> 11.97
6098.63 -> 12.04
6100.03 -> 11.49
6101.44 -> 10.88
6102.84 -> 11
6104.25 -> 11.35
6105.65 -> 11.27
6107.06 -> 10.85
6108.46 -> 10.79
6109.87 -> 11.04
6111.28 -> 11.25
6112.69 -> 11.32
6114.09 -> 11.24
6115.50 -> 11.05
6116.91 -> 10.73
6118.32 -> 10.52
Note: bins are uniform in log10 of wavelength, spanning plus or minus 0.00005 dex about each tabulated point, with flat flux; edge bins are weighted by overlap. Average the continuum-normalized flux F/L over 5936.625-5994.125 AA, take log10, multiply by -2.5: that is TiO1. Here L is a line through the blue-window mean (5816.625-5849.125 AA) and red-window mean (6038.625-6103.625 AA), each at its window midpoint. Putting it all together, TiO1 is 0.05 mag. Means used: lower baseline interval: 11.3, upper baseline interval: 11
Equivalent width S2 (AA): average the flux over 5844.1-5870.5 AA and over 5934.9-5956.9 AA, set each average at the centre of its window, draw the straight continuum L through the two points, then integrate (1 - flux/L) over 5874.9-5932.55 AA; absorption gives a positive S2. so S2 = 2.56 AA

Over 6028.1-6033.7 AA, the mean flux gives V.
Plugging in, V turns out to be 11.2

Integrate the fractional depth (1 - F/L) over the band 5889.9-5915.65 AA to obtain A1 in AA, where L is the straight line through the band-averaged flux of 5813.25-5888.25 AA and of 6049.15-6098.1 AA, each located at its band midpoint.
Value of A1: 3.1 AA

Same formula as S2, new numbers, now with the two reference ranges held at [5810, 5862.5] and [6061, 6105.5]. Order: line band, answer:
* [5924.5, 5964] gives 1.87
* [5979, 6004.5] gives 0.94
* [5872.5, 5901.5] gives 2.82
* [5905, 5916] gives 0.94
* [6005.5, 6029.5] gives 0.72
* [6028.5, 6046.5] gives -0.10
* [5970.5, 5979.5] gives 0.39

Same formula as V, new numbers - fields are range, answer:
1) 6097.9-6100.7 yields 11.8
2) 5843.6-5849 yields 11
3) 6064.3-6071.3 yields 10.8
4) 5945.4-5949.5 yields 10.7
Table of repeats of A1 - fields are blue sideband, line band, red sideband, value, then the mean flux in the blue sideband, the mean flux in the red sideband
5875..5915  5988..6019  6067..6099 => -0.50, 9.98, 11.1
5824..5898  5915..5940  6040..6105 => 0.77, 10.7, 11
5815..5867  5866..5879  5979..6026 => -0.12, 11.1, 10.7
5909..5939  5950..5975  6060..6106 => -0.41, 10.4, 11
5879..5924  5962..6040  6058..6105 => -1.57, 10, 11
